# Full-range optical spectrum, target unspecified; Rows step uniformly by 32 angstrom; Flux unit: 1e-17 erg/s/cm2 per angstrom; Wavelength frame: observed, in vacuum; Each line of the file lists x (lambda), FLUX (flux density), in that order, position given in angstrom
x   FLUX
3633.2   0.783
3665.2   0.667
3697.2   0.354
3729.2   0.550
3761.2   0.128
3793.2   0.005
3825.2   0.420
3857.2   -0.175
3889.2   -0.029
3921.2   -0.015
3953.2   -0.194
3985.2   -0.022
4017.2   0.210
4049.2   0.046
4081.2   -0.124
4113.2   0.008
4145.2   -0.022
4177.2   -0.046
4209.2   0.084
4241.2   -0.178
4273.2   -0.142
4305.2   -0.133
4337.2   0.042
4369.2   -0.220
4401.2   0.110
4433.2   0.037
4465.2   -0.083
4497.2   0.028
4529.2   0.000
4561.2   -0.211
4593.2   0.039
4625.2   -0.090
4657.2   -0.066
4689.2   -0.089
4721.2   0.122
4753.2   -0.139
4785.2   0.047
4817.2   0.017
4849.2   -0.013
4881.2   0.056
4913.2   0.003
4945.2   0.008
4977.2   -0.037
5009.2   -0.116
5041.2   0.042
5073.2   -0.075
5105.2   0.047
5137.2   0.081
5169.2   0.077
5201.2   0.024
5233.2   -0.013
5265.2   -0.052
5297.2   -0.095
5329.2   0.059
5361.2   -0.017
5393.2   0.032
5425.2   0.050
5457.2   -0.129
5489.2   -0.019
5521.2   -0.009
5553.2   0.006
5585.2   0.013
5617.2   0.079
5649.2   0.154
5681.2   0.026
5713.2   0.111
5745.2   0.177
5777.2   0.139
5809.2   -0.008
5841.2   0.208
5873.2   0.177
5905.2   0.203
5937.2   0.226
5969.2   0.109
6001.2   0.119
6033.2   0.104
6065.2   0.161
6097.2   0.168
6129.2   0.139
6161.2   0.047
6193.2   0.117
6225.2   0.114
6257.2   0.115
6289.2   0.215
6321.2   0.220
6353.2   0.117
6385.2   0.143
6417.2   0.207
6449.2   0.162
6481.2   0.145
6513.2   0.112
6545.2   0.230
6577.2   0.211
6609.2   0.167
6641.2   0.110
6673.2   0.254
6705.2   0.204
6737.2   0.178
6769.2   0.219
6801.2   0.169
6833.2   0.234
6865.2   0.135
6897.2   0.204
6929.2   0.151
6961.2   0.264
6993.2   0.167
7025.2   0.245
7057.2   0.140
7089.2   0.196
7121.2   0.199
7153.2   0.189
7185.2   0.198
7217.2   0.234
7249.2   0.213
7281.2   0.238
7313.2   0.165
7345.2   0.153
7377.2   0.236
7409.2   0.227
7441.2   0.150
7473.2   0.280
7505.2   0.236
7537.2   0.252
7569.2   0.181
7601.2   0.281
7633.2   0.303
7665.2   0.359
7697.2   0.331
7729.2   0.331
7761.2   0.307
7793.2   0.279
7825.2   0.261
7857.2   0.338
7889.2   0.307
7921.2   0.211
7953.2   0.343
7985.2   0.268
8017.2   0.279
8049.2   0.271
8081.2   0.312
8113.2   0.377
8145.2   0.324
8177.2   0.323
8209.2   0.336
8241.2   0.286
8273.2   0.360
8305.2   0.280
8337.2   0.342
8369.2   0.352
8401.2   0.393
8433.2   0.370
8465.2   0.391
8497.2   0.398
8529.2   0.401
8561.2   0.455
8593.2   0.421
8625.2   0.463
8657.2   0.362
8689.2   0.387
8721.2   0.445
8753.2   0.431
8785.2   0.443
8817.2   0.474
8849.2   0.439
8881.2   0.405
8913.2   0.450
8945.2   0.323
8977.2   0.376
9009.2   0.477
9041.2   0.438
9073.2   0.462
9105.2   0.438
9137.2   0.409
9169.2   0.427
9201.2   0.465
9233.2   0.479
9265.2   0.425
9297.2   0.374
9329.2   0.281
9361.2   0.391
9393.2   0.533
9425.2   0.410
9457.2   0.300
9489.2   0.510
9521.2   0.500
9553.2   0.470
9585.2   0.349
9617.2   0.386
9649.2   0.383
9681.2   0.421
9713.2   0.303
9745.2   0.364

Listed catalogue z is 0.913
